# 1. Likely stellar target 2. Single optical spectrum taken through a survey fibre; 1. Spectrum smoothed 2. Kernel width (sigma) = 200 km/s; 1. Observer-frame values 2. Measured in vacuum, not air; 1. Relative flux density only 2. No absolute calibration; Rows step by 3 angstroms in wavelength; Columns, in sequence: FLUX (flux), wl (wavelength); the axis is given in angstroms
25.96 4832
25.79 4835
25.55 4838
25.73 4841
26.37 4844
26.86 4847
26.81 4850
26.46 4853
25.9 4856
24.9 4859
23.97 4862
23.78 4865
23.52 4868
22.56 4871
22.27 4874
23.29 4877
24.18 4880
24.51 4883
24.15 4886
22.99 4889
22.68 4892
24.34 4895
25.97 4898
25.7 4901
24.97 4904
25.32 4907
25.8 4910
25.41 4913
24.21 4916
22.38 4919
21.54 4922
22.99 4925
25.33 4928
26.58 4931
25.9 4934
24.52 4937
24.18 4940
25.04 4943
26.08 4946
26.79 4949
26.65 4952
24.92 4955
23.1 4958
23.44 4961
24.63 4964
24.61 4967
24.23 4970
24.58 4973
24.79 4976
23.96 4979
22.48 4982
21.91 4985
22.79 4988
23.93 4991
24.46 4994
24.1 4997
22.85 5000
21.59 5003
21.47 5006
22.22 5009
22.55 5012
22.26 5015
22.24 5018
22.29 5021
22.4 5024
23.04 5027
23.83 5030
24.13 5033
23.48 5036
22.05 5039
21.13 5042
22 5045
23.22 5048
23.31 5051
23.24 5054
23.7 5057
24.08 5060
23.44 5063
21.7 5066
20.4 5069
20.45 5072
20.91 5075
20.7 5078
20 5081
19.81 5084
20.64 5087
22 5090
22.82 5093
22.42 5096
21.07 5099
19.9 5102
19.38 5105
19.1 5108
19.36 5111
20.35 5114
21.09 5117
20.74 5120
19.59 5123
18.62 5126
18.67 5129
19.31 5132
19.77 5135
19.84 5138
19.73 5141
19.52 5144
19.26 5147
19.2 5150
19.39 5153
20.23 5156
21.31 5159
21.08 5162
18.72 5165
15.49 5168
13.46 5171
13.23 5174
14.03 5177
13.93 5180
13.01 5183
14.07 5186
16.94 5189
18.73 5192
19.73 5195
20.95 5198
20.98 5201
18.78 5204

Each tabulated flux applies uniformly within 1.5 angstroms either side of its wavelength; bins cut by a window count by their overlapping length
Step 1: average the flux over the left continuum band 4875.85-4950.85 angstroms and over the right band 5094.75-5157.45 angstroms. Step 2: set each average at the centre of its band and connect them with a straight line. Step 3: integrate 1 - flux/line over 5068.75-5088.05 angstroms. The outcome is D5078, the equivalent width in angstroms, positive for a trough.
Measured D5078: 0.4 angstroms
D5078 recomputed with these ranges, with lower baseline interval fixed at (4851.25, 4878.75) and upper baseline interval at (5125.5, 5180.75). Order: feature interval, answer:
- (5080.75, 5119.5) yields -2.7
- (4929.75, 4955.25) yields -3.6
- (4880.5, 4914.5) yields -1.8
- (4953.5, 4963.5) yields -0.8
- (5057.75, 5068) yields -1.5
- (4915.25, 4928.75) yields -0.1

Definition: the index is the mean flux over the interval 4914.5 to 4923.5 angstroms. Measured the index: 22.7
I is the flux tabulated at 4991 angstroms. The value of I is 23.93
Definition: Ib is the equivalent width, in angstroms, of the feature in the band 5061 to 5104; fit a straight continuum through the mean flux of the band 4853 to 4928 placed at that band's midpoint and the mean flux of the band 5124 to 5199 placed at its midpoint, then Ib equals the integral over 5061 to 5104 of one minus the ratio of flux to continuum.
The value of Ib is -3.2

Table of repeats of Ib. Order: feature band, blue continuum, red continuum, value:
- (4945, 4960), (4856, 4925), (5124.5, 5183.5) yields -1.86 angstroms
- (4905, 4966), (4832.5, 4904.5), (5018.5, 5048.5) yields -2.11 angstroms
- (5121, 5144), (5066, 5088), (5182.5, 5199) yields -0.52 angstroms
